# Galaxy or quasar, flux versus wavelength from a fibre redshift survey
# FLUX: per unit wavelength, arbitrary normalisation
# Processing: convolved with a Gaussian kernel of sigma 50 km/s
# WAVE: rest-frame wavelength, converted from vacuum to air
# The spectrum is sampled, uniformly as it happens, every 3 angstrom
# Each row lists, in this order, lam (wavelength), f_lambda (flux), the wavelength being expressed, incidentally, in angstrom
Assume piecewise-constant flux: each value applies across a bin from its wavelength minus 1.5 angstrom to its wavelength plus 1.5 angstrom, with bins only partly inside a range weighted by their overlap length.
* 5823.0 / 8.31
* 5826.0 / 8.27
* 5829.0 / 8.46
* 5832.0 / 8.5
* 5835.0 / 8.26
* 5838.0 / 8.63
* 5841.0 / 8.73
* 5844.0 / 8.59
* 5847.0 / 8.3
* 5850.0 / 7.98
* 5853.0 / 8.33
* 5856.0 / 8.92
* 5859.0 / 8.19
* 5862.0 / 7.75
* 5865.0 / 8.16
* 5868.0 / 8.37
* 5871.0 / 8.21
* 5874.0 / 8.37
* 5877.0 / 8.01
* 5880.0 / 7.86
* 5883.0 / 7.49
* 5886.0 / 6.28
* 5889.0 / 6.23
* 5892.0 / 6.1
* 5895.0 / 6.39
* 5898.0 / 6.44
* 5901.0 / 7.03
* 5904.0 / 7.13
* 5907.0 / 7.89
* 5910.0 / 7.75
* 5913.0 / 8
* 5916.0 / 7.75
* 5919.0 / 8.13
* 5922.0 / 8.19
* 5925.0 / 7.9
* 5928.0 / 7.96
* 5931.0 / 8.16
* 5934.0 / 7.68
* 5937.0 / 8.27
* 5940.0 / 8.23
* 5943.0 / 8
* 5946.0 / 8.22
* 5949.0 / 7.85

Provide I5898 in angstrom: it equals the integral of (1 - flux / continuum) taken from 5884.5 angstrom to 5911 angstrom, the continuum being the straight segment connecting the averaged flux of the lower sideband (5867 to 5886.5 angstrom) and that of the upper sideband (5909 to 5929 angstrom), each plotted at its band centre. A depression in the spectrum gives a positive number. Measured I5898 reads 3.8 angstrom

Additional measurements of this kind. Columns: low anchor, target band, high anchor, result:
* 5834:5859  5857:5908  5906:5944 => 5.2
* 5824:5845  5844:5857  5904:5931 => 0.0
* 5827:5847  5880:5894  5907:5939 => 2.6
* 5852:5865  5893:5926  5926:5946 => 2.6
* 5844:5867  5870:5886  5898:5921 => 0.3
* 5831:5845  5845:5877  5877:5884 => -0.5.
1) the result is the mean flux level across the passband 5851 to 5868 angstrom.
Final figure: 8.27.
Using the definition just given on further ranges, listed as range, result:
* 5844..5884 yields 8.17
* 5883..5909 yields 6.75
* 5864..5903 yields 7.29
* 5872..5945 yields 7.56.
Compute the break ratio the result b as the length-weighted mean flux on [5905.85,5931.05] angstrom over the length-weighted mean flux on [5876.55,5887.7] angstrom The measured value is 1.1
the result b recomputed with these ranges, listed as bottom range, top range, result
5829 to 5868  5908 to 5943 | 0.96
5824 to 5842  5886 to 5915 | 0.82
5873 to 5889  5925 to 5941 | 1.08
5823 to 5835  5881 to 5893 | 0.79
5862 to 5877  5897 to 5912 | 0.89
